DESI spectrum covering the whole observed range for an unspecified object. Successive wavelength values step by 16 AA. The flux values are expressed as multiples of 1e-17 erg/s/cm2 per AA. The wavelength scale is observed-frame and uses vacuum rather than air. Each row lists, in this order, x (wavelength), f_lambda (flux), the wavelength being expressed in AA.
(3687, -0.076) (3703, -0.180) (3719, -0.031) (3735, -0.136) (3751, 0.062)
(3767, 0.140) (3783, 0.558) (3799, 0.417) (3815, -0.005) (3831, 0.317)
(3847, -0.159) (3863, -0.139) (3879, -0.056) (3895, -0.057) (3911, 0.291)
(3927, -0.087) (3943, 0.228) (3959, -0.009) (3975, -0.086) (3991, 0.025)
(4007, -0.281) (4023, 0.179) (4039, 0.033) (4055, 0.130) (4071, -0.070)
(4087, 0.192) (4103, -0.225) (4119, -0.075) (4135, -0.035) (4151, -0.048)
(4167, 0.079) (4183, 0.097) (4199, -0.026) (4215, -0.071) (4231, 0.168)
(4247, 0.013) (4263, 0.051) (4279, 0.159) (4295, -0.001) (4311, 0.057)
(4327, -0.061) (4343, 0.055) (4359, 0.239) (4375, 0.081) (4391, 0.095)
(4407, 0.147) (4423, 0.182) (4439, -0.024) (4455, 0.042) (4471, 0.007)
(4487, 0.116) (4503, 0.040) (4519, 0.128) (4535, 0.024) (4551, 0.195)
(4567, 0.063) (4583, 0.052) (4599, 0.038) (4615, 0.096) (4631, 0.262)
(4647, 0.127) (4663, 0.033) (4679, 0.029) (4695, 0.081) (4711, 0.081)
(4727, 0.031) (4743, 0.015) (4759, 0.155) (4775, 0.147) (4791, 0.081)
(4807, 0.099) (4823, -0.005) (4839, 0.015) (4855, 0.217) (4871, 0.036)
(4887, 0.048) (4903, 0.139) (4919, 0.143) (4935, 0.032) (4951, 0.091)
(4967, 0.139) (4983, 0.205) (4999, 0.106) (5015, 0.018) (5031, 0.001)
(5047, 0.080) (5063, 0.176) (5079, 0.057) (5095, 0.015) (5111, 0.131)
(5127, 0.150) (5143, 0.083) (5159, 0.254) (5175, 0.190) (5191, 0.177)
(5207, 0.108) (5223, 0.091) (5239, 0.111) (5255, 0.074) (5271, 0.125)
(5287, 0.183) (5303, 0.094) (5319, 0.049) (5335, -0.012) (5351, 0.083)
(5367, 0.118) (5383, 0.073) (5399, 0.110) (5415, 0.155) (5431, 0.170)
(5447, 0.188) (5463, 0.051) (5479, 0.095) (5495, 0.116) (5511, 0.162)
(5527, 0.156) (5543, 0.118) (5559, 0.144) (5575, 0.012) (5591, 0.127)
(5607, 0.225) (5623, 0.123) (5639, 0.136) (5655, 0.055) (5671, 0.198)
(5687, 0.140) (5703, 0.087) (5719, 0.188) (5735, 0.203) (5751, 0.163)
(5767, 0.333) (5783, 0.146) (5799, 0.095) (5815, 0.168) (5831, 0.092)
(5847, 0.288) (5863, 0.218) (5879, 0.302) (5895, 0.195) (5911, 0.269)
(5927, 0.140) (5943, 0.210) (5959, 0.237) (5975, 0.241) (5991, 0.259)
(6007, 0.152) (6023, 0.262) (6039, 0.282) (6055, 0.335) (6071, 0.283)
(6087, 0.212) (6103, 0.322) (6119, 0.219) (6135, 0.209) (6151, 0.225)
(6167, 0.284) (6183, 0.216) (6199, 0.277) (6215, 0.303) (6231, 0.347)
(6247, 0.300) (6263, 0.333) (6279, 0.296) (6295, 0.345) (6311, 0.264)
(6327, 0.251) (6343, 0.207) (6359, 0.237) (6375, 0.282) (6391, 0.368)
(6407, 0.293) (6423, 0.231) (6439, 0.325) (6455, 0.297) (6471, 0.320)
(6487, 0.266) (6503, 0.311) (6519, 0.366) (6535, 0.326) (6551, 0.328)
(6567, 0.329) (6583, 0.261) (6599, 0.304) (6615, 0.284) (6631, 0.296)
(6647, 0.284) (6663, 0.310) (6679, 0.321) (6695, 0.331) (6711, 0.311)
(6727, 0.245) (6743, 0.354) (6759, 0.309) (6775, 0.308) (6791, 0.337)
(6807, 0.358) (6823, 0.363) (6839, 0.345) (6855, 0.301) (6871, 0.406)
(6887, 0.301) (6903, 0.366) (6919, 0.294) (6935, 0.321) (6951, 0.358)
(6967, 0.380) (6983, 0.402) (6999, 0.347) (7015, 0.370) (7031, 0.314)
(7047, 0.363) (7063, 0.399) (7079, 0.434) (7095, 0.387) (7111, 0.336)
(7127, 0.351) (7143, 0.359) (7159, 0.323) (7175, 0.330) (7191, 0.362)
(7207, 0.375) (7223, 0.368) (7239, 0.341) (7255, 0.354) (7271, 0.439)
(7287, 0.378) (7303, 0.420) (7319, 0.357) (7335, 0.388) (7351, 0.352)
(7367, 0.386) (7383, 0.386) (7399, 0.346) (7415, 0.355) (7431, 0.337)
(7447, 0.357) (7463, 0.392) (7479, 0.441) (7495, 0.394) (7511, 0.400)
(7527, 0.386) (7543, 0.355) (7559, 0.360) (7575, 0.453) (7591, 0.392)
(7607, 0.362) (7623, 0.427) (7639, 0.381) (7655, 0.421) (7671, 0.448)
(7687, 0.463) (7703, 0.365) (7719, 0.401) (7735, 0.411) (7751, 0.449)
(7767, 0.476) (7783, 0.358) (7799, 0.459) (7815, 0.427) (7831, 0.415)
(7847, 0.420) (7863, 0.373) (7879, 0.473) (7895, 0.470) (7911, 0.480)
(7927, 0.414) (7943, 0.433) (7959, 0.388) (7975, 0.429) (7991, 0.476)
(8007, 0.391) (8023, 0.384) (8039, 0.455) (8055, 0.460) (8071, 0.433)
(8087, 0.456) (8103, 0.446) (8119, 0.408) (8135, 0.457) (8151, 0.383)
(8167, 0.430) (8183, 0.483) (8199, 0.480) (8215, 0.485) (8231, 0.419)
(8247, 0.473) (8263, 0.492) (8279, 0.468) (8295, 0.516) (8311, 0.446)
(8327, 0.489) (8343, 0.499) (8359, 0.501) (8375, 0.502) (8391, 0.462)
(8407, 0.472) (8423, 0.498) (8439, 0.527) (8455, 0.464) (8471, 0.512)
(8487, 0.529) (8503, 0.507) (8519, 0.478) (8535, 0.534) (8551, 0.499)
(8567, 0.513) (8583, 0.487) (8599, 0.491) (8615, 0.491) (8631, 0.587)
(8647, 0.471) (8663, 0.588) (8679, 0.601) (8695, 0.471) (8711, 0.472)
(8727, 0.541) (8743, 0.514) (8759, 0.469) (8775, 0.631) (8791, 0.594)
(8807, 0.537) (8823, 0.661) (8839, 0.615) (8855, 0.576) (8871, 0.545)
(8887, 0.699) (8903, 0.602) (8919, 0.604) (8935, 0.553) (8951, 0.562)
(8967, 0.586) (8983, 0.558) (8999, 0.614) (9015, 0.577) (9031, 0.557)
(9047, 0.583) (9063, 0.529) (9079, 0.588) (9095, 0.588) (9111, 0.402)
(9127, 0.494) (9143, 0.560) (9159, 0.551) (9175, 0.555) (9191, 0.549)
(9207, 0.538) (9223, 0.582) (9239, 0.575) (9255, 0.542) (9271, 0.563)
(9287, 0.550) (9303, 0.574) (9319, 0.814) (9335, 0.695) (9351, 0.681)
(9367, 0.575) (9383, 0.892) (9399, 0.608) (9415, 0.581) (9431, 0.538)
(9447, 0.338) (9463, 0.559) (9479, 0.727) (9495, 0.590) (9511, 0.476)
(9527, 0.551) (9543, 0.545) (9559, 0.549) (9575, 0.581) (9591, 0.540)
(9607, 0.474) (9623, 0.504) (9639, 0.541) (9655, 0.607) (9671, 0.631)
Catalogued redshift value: 0.546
